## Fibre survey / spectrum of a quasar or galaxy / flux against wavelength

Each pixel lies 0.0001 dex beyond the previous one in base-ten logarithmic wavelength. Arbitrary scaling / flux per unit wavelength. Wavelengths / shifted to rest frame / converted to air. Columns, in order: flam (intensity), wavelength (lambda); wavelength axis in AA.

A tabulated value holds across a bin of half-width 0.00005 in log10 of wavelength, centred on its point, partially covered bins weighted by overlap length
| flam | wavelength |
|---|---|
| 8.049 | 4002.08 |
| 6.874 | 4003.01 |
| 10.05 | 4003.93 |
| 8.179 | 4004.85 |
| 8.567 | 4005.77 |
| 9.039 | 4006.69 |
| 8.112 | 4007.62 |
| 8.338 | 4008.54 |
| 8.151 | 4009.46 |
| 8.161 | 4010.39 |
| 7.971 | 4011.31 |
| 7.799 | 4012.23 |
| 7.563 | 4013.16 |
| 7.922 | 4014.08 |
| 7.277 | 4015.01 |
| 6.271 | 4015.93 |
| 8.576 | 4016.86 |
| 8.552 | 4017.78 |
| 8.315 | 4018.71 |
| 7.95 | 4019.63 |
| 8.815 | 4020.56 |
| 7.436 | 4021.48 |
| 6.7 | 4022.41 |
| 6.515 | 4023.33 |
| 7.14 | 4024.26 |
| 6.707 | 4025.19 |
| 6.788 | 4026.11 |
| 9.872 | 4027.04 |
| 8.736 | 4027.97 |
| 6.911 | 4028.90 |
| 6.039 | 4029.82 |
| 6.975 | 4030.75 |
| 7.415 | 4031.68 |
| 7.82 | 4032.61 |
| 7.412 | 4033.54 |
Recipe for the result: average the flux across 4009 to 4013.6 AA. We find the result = 7.92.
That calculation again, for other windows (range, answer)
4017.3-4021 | 8.41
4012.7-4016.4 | 7.25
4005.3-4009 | 8.52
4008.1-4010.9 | 8.21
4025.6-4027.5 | 8.3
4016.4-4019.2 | 8.49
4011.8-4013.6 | 7.65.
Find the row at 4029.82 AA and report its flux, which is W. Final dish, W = 6.039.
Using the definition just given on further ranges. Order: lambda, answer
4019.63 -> 7.95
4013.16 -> 7.563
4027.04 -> 9.872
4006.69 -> 9.039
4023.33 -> 6.515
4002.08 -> 8.049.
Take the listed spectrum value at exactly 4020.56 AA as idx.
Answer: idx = 8.815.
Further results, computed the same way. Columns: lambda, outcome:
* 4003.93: 10.05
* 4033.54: 7.412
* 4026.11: 6.788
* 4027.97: 8.736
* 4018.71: 8.315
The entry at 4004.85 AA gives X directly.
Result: 8.179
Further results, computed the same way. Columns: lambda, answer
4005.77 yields 8.567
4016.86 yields 8.576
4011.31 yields 7.971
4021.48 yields 7.436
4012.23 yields 7.799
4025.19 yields 6.707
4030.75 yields 6.975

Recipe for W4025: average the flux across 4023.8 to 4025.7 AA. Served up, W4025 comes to 6.93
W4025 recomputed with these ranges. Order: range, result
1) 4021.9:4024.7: 6.79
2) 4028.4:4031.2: 6.67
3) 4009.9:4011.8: 8.07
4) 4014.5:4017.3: 7.36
